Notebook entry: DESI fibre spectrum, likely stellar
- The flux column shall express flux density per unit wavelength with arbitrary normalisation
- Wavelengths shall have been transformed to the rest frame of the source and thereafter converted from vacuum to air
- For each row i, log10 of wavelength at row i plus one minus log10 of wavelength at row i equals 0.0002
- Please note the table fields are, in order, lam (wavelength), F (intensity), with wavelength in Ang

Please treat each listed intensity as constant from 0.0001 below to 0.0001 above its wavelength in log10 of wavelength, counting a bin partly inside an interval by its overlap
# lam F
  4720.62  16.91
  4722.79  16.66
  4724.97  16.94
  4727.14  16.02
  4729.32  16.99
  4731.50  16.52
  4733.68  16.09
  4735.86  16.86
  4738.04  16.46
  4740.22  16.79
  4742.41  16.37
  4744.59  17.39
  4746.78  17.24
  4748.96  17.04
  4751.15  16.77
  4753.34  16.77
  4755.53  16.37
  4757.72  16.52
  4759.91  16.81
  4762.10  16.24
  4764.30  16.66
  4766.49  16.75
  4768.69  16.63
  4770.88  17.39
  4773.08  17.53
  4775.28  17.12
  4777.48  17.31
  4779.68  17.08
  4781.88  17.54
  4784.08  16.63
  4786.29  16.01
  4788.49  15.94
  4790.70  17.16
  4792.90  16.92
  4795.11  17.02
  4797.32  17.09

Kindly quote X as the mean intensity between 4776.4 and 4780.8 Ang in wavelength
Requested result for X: 17.2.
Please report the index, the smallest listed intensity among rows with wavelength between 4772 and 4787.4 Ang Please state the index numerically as 16.01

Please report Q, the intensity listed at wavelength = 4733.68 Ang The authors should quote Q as 16.09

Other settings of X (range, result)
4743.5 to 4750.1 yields 17.2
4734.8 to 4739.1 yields 16.7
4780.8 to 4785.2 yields 17.1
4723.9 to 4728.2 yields 16.5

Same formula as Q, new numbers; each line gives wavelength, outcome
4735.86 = 16.86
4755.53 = 16.37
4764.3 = 16.66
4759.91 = 16.81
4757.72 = 16.52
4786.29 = 16.01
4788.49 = 15.94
